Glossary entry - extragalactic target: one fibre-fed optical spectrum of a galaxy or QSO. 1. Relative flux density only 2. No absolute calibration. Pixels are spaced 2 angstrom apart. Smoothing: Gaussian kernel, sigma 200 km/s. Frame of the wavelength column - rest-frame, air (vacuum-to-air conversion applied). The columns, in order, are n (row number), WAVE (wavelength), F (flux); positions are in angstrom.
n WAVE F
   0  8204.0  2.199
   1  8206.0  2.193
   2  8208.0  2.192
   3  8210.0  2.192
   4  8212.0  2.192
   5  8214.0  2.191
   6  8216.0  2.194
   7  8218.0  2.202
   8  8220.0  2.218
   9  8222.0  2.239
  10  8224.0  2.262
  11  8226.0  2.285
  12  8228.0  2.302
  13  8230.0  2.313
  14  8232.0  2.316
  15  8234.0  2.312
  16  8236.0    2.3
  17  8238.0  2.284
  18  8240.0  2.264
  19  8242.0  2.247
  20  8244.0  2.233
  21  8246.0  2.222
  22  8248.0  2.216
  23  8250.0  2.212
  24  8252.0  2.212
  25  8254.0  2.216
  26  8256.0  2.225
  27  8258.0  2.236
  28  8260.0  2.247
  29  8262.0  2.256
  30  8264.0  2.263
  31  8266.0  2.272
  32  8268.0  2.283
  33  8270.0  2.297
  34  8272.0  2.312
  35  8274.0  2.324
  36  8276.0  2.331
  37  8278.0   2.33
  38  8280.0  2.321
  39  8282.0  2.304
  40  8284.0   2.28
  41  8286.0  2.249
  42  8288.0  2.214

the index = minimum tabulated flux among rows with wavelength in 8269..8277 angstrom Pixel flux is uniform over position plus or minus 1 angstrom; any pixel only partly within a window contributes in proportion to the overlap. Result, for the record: 2.297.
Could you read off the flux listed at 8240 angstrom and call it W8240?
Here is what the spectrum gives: 2.264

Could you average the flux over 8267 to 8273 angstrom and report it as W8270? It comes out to 2.3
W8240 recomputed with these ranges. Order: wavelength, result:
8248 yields 2.216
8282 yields 2.304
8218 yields 2.202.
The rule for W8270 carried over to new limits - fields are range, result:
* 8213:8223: 2.21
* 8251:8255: 2.21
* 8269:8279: 2.32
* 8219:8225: 2.24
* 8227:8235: 2.31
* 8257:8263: 2.25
